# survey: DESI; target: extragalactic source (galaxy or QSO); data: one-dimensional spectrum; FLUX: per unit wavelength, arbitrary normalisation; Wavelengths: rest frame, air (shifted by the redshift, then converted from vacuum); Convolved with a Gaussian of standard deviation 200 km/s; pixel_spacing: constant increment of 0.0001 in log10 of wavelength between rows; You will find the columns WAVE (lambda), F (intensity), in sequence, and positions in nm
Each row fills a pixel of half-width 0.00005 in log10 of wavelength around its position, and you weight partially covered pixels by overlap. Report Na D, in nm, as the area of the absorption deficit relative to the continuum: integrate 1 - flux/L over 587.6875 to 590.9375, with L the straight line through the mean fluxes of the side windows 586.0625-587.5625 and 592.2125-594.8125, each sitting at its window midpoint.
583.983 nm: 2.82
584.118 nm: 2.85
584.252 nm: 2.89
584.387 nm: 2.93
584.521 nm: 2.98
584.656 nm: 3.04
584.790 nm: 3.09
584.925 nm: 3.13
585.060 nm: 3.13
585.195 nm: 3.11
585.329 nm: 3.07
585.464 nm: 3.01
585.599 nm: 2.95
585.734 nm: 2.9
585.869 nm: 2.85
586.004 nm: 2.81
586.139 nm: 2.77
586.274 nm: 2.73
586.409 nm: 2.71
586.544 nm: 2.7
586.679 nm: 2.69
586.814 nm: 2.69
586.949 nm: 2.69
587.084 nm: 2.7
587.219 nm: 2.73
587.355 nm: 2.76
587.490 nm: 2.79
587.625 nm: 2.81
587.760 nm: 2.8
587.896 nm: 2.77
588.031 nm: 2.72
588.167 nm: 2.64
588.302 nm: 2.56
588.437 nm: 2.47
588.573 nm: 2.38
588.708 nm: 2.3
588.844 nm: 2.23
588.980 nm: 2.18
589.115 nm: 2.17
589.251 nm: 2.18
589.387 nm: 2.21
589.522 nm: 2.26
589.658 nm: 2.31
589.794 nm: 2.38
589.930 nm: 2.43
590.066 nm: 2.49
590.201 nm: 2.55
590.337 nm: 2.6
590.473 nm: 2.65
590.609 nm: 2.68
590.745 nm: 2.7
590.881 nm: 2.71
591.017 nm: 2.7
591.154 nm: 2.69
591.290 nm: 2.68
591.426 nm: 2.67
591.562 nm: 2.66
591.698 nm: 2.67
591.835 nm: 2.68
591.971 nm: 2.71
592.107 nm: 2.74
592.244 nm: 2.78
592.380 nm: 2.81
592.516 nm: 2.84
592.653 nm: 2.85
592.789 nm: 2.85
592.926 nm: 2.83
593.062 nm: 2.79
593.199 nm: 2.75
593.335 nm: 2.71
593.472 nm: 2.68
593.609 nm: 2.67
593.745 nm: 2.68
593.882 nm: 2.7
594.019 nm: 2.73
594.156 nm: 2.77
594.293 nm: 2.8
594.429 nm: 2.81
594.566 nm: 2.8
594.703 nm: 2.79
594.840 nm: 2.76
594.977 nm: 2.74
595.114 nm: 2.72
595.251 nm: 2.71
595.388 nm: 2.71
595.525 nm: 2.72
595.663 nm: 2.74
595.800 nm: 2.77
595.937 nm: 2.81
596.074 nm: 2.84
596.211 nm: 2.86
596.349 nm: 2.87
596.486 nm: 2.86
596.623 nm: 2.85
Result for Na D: 0.32 nm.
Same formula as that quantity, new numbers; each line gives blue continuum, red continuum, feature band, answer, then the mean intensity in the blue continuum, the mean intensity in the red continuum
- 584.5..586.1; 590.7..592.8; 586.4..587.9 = 0.096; 3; 2.73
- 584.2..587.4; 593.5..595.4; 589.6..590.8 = 0.118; 2.88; 2.74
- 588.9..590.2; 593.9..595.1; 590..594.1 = -0.279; 2.3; 2.77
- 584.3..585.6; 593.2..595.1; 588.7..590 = 0.285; 3.05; 2.74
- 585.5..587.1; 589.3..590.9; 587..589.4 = 0.094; 2.77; 2.49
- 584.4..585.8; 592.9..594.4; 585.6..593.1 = 0.660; 3.04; 2.74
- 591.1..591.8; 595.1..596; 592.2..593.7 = -0.044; 2.67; 2.74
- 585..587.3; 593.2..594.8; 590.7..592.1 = 0.042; 2.84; 2.74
